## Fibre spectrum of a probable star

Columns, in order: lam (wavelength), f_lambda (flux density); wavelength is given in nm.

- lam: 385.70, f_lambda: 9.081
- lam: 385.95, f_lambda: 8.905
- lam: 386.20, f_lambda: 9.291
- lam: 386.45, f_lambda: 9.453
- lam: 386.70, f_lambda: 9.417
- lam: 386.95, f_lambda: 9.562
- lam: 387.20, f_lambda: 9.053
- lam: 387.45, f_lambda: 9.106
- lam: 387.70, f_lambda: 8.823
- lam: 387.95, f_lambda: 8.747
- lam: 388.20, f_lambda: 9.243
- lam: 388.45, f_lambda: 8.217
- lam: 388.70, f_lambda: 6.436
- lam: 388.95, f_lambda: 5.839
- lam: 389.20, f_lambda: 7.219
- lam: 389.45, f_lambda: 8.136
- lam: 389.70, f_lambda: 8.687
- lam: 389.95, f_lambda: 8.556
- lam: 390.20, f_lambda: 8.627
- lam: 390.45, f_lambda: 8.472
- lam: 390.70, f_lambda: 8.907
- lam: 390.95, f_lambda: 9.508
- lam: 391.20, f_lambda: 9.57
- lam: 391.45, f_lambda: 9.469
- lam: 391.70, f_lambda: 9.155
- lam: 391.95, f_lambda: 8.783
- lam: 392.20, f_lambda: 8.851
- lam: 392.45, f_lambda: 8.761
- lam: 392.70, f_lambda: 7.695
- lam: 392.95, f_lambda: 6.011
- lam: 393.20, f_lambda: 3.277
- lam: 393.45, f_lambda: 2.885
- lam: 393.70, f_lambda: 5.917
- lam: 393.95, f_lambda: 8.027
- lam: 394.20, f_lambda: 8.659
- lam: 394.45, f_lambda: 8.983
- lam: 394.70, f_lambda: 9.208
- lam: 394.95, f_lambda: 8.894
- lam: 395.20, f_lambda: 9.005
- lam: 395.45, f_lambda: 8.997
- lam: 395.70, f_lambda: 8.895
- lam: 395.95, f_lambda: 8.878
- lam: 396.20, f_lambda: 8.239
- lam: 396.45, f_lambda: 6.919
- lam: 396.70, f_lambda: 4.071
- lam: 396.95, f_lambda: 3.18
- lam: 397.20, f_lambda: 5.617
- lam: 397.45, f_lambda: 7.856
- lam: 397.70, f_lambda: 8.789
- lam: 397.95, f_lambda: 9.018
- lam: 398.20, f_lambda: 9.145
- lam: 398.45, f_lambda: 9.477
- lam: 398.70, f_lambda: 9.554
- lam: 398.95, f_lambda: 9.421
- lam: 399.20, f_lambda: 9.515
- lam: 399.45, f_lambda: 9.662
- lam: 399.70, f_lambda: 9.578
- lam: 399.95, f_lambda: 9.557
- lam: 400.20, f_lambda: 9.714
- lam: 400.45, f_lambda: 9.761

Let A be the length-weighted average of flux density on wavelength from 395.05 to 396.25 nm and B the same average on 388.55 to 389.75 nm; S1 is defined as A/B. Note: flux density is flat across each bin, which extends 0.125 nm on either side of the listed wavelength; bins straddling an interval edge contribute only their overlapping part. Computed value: 1.23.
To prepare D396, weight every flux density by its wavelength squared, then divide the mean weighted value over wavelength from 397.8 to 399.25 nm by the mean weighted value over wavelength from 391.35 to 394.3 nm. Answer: 1.32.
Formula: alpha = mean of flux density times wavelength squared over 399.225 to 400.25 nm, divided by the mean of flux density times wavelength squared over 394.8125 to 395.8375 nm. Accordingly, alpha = 1.10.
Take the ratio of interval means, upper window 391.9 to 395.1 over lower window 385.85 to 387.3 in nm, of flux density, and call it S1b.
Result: 0.79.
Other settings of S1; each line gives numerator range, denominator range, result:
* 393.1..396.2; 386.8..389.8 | 0.93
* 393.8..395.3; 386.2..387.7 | 0.94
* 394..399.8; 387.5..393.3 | 1.02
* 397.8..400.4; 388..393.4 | 1.18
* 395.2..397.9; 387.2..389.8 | 0.90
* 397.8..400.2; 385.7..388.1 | 1.03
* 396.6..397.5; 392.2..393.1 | 0.66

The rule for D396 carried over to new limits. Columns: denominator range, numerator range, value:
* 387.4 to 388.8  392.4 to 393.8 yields 0.68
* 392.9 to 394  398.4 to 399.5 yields 1.97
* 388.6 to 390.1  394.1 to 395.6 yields 1.23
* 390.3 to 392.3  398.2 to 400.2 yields 1.09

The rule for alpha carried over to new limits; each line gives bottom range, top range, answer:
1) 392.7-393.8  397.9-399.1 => 1.98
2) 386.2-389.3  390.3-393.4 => 0.97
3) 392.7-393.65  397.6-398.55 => 1.99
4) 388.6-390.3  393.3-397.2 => 0.98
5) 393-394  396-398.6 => 1.53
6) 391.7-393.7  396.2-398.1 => 1.01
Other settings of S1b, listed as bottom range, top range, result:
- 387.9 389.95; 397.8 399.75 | 1.20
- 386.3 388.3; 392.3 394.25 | 0.69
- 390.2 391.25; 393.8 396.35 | 0.97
